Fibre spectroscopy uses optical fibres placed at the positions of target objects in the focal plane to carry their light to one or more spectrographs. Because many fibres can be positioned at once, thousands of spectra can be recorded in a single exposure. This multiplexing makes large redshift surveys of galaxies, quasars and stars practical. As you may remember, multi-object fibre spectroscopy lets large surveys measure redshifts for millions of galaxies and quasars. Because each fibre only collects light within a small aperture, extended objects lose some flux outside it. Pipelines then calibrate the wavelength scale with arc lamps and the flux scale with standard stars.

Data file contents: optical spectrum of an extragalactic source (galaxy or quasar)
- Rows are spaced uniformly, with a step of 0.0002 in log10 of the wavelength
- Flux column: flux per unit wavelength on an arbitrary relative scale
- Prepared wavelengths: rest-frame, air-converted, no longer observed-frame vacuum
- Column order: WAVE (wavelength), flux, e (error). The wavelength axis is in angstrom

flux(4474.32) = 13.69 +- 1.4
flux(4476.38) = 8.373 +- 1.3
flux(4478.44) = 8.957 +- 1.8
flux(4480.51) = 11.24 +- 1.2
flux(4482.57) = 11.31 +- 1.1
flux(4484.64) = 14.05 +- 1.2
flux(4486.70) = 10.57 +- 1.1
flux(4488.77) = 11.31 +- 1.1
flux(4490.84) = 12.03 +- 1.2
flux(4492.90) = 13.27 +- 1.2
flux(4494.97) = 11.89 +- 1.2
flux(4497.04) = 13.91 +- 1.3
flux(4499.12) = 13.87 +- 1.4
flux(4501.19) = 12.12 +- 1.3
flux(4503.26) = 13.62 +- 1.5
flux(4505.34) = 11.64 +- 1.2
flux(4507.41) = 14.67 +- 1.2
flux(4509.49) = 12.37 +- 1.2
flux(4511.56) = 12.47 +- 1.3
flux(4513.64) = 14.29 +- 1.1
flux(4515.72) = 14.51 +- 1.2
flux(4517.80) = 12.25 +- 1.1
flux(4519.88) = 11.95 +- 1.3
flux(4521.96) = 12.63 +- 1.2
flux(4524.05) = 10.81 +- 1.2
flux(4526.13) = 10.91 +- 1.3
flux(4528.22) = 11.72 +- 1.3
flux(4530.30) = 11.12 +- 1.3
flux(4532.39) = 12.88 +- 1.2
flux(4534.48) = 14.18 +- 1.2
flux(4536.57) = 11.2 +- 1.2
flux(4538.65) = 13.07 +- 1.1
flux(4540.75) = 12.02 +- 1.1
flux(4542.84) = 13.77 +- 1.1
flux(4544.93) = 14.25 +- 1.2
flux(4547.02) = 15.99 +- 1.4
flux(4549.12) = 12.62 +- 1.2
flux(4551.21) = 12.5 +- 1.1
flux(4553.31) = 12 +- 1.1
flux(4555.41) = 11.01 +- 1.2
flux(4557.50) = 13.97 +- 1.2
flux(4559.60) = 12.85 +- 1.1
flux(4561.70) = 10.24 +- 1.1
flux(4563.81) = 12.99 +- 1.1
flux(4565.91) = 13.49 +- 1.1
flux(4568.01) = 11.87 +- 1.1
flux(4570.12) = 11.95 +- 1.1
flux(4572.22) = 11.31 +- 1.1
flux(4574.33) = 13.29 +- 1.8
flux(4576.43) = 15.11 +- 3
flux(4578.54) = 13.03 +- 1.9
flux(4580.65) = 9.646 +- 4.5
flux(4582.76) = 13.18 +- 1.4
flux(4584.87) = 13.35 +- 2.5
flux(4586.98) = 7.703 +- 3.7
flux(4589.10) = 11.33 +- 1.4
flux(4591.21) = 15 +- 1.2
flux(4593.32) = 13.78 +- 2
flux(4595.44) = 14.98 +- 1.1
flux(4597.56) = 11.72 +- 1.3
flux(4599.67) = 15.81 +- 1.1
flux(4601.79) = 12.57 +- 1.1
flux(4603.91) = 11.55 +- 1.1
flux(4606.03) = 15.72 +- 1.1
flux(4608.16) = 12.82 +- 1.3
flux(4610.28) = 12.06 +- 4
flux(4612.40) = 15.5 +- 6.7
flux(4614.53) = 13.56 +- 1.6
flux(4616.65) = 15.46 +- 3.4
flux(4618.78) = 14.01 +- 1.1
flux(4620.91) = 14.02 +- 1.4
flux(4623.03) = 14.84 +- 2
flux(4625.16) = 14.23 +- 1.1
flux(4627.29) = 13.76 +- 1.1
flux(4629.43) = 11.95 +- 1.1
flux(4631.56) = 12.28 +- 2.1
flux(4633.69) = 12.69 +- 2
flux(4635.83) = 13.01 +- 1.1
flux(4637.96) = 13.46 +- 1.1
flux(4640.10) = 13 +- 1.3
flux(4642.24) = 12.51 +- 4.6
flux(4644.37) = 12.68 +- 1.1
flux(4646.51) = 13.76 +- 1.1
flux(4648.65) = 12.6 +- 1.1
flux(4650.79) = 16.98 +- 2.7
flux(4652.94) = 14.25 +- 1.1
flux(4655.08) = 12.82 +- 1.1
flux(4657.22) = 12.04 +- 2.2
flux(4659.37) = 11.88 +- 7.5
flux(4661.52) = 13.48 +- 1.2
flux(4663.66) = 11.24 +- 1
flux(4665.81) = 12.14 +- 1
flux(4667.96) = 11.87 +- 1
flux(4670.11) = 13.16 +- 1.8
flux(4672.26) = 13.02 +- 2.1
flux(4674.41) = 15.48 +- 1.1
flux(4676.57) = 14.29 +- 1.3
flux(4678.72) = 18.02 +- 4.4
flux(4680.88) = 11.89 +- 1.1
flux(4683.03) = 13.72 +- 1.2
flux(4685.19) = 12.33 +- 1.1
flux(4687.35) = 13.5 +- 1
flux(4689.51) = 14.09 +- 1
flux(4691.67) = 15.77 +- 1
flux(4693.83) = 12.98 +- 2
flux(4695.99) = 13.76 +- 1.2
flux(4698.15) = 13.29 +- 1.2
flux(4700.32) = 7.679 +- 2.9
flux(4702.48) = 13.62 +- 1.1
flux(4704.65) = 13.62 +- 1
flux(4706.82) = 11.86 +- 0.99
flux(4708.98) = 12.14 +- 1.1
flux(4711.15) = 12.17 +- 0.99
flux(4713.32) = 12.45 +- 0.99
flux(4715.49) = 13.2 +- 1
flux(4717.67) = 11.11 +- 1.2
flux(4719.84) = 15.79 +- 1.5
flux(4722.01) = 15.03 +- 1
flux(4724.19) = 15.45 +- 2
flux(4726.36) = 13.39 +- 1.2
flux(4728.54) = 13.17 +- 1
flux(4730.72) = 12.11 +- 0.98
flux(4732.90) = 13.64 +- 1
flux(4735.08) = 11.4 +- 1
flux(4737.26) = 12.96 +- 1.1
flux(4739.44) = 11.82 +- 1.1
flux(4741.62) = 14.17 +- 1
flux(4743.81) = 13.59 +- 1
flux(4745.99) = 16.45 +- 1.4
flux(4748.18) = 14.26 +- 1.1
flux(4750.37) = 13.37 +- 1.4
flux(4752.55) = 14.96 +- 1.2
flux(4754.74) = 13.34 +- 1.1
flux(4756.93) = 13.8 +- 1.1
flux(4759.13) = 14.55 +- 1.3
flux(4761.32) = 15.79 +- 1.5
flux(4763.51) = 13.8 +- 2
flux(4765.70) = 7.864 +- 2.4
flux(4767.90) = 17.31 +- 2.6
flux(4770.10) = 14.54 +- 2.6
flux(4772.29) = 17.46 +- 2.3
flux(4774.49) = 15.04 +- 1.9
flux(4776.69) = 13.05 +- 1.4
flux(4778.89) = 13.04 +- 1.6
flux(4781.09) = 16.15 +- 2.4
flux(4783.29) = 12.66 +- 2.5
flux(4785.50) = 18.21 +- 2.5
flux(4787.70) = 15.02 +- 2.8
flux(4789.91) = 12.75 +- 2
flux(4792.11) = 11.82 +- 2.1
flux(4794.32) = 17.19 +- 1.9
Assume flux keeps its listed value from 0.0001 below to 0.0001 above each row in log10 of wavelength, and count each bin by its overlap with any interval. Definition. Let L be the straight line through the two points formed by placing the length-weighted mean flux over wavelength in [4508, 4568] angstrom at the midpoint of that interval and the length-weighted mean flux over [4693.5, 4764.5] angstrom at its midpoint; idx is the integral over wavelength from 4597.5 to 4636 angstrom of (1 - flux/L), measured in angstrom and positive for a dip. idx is -2.0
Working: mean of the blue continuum 12.6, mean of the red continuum 13.4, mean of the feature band 13.6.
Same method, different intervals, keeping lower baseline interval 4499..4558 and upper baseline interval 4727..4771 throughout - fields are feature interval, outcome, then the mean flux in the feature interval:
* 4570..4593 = 1.1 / 12.3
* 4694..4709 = 1.2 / 12.3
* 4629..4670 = 1.0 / 12.9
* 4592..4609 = -0.8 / 13.6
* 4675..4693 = -1.1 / 14.2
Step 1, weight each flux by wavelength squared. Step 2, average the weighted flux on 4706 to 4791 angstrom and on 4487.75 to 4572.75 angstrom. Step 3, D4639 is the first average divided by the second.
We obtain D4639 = 1.2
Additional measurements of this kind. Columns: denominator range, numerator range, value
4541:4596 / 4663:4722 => 1.09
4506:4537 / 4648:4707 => 1.13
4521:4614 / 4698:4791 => 1.16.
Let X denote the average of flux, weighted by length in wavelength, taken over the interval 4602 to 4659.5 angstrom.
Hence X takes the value 13.5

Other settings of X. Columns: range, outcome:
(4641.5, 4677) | 13.2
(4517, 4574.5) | 12.4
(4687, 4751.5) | 13.3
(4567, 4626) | 13.2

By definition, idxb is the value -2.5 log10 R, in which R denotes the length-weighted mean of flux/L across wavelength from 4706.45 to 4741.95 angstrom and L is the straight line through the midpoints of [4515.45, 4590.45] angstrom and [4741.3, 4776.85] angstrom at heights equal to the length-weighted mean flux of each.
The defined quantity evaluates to 0.08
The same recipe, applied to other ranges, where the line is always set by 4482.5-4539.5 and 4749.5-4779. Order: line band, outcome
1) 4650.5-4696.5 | 0.01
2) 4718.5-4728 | -0.06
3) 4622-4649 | 0.02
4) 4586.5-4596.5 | 0.02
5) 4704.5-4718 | 0.12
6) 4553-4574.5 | 0.06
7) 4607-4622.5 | -0.06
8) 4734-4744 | 0.11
